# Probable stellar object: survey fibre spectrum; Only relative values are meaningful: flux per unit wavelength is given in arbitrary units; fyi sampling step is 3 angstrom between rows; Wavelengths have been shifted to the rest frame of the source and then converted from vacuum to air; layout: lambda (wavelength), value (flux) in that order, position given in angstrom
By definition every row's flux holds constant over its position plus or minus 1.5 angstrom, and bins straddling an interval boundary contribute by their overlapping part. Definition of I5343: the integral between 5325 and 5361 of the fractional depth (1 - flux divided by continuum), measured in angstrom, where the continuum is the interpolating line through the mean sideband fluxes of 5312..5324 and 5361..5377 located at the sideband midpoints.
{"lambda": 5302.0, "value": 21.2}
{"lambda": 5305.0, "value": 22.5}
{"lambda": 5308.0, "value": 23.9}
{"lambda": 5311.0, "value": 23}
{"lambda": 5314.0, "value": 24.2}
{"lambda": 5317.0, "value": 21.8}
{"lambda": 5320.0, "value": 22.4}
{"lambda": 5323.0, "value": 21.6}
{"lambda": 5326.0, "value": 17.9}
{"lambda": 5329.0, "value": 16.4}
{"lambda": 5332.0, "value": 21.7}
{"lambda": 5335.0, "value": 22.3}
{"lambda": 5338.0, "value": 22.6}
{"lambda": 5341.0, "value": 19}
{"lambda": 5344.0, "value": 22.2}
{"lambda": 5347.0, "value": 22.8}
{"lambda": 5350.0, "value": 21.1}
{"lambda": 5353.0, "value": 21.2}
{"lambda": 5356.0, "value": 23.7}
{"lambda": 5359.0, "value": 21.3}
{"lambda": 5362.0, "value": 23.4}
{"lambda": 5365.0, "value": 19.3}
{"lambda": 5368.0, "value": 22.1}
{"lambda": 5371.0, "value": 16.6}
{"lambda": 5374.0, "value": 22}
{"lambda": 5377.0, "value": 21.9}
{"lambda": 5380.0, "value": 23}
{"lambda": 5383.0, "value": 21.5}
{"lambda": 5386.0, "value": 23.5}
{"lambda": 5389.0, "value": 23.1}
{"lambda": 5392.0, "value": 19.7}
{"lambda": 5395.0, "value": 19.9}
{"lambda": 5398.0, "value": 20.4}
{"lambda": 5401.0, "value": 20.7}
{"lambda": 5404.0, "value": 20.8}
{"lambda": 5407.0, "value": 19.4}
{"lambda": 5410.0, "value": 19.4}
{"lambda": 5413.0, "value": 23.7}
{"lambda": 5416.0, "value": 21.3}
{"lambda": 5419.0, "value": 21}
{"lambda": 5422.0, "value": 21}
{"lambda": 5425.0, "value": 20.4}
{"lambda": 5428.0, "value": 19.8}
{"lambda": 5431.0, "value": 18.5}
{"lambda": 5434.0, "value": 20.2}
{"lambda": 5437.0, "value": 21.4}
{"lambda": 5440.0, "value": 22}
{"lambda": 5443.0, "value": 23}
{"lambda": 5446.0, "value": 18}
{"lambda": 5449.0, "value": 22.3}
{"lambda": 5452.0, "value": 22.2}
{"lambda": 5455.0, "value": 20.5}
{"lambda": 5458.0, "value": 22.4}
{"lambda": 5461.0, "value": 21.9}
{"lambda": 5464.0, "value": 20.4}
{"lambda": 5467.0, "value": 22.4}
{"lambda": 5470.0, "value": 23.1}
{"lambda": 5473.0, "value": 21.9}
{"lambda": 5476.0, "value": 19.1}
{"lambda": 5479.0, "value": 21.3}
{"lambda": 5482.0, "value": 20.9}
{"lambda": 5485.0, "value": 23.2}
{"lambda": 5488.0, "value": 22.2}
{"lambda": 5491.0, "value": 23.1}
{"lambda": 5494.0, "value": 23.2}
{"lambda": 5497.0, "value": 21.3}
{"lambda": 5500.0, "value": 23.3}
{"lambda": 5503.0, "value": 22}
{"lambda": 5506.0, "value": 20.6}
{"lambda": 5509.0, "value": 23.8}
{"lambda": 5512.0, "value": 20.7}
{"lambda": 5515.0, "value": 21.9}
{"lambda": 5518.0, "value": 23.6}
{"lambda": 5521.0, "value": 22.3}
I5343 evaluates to 0.89 angstrom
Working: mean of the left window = 22.6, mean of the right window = 20.7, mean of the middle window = 21.1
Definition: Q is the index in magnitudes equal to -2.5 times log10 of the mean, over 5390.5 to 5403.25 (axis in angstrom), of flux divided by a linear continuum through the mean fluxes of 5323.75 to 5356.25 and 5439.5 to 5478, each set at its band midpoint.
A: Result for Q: 0.05 mag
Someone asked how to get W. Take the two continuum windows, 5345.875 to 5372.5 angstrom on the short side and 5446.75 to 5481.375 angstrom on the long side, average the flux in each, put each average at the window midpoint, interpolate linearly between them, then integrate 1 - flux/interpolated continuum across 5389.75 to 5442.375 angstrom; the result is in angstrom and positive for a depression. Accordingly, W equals 1.83 angstrom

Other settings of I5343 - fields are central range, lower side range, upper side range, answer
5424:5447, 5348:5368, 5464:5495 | 1.47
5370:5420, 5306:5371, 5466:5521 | 1.43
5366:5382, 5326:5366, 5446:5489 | 0.16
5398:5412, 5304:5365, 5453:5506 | 0.98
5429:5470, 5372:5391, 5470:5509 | 1.59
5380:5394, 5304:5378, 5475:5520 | -0.23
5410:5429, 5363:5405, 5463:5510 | 0.26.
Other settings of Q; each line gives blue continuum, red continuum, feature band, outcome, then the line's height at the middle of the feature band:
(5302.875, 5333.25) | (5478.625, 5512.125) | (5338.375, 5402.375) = 0.02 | 21.7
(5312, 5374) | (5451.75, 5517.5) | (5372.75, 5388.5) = -0.05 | 21.4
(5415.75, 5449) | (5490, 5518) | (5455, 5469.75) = -0.02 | 21.3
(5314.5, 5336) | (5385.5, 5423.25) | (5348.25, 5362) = -0.06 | 20.8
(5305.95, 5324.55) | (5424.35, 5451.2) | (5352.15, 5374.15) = 0.04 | 22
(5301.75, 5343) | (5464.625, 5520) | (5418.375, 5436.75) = 0.09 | 21.8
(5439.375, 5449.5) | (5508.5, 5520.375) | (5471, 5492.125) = 0.01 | 21.8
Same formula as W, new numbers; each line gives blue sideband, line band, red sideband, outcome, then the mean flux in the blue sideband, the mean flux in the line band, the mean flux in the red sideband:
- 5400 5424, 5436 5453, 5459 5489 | -0.1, 20.9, 21.5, 21.6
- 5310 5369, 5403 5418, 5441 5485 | 0.4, 21.5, 20.9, 21.5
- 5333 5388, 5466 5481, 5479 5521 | 0.4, 21.7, 21.5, 22.3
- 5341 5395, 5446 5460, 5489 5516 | 0.3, 21.5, 21.4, 22.2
